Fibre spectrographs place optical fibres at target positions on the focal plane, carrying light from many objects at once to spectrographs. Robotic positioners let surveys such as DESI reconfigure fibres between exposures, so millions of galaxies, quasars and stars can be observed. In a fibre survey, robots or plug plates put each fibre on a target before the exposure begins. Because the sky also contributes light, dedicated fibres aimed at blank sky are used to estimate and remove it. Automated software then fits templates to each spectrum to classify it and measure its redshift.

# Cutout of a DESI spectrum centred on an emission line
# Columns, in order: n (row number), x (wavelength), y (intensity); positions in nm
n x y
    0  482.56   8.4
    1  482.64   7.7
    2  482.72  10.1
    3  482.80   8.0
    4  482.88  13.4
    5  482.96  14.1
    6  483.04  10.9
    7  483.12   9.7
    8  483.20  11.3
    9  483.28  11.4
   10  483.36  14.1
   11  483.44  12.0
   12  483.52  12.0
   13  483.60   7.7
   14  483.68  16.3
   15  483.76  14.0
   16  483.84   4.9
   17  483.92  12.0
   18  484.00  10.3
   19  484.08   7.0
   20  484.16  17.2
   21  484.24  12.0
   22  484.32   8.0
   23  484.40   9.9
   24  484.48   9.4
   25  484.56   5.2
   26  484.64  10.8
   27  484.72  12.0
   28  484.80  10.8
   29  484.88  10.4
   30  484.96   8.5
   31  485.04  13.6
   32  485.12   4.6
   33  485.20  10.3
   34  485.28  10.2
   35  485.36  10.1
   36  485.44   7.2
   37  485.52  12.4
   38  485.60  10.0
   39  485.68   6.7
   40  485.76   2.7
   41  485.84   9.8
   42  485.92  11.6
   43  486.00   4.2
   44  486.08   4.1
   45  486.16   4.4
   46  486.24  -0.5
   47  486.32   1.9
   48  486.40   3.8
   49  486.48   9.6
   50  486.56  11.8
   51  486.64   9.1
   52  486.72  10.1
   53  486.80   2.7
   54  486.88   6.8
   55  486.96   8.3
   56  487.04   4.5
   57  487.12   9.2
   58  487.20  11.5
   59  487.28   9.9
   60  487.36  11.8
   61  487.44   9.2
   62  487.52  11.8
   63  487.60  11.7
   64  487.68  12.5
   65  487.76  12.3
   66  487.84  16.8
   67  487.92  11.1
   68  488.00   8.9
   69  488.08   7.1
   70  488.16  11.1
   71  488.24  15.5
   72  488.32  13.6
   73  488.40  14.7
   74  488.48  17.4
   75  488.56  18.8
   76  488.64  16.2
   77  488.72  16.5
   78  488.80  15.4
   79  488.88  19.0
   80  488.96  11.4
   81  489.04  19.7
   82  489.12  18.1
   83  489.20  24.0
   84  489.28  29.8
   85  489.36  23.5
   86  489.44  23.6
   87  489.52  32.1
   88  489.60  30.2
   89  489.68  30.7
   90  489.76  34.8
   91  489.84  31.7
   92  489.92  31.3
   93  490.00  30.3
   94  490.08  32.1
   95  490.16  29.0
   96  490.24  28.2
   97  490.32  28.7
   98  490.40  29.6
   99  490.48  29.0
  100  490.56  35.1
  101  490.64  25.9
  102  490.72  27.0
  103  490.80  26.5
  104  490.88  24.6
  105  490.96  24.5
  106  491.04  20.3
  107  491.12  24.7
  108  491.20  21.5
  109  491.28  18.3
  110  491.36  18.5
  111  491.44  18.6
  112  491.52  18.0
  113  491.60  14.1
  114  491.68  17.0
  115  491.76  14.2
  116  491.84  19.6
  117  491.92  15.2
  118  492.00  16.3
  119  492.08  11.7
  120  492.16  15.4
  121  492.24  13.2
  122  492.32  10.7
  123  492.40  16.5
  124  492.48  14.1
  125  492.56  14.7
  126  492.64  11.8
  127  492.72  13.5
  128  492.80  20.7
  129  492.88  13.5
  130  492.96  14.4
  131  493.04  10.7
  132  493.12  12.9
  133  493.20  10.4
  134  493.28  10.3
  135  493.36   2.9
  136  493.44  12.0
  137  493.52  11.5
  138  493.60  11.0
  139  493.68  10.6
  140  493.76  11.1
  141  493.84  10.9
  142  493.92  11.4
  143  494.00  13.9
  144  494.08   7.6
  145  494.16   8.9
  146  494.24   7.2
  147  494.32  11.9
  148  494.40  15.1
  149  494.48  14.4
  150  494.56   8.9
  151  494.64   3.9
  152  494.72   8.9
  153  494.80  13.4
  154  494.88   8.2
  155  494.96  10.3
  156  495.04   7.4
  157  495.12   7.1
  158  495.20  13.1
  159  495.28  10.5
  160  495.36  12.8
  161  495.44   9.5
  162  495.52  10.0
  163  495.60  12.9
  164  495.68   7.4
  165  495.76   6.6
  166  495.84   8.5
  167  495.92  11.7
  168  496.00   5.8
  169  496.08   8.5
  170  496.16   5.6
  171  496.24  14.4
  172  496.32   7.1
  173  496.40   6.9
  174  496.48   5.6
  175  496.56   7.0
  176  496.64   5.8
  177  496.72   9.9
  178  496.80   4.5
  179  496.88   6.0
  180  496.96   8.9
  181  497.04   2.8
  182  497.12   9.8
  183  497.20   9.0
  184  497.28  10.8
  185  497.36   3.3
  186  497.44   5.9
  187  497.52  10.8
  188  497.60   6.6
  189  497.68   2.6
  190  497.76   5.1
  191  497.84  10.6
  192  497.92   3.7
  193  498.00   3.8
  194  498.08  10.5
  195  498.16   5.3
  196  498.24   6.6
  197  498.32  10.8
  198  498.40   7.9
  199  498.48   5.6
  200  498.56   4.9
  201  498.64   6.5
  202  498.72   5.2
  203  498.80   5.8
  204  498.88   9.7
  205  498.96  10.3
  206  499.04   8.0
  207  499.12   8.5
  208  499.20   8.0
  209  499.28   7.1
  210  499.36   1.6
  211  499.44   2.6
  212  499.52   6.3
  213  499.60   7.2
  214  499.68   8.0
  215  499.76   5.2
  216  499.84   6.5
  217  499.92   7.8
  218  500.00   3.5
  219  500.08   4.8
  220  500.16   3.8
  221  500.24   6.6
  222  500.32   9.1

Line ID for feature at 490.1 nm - C IV 1549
